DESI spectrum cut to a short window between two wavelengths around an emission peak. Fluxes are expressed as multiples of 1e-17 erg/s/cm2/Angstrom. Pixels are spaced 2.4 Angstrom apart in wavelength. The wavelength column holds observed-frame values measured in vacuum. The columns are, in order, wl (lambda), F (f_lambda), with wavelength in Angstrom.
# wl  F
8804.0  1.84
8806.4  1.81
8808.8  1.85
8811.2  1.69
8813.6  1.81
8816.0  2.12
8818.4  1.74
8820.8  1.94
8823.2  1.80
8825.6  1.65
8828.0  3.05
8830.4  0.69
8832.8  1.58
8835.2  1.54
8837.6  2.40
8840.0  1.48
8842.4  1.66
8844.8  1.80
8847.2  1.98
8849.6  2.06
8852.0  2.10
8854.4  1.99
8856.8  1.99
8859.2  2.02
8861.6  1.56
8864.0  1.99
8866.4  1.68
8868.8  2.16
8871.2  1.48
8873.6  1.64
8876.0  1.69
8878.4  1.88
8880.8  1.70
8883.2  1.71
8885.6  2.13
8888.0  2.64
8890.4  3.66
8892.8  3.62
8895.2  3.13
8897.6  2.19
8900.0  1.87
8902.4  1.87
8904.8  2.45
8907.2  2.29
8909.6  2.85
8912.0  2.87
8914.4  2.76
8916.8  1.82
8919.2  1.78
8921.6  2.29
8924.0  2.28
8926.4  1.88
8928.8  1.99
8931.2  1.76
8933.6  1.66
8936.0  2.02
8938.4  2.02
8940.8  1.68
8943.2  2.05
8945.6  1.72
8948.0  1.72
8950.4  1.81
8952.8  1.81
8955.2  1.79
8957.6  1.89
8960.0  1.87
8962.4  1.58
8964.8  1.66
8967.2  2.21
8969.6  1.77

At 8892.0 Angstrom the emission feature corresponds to [S II] 6716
